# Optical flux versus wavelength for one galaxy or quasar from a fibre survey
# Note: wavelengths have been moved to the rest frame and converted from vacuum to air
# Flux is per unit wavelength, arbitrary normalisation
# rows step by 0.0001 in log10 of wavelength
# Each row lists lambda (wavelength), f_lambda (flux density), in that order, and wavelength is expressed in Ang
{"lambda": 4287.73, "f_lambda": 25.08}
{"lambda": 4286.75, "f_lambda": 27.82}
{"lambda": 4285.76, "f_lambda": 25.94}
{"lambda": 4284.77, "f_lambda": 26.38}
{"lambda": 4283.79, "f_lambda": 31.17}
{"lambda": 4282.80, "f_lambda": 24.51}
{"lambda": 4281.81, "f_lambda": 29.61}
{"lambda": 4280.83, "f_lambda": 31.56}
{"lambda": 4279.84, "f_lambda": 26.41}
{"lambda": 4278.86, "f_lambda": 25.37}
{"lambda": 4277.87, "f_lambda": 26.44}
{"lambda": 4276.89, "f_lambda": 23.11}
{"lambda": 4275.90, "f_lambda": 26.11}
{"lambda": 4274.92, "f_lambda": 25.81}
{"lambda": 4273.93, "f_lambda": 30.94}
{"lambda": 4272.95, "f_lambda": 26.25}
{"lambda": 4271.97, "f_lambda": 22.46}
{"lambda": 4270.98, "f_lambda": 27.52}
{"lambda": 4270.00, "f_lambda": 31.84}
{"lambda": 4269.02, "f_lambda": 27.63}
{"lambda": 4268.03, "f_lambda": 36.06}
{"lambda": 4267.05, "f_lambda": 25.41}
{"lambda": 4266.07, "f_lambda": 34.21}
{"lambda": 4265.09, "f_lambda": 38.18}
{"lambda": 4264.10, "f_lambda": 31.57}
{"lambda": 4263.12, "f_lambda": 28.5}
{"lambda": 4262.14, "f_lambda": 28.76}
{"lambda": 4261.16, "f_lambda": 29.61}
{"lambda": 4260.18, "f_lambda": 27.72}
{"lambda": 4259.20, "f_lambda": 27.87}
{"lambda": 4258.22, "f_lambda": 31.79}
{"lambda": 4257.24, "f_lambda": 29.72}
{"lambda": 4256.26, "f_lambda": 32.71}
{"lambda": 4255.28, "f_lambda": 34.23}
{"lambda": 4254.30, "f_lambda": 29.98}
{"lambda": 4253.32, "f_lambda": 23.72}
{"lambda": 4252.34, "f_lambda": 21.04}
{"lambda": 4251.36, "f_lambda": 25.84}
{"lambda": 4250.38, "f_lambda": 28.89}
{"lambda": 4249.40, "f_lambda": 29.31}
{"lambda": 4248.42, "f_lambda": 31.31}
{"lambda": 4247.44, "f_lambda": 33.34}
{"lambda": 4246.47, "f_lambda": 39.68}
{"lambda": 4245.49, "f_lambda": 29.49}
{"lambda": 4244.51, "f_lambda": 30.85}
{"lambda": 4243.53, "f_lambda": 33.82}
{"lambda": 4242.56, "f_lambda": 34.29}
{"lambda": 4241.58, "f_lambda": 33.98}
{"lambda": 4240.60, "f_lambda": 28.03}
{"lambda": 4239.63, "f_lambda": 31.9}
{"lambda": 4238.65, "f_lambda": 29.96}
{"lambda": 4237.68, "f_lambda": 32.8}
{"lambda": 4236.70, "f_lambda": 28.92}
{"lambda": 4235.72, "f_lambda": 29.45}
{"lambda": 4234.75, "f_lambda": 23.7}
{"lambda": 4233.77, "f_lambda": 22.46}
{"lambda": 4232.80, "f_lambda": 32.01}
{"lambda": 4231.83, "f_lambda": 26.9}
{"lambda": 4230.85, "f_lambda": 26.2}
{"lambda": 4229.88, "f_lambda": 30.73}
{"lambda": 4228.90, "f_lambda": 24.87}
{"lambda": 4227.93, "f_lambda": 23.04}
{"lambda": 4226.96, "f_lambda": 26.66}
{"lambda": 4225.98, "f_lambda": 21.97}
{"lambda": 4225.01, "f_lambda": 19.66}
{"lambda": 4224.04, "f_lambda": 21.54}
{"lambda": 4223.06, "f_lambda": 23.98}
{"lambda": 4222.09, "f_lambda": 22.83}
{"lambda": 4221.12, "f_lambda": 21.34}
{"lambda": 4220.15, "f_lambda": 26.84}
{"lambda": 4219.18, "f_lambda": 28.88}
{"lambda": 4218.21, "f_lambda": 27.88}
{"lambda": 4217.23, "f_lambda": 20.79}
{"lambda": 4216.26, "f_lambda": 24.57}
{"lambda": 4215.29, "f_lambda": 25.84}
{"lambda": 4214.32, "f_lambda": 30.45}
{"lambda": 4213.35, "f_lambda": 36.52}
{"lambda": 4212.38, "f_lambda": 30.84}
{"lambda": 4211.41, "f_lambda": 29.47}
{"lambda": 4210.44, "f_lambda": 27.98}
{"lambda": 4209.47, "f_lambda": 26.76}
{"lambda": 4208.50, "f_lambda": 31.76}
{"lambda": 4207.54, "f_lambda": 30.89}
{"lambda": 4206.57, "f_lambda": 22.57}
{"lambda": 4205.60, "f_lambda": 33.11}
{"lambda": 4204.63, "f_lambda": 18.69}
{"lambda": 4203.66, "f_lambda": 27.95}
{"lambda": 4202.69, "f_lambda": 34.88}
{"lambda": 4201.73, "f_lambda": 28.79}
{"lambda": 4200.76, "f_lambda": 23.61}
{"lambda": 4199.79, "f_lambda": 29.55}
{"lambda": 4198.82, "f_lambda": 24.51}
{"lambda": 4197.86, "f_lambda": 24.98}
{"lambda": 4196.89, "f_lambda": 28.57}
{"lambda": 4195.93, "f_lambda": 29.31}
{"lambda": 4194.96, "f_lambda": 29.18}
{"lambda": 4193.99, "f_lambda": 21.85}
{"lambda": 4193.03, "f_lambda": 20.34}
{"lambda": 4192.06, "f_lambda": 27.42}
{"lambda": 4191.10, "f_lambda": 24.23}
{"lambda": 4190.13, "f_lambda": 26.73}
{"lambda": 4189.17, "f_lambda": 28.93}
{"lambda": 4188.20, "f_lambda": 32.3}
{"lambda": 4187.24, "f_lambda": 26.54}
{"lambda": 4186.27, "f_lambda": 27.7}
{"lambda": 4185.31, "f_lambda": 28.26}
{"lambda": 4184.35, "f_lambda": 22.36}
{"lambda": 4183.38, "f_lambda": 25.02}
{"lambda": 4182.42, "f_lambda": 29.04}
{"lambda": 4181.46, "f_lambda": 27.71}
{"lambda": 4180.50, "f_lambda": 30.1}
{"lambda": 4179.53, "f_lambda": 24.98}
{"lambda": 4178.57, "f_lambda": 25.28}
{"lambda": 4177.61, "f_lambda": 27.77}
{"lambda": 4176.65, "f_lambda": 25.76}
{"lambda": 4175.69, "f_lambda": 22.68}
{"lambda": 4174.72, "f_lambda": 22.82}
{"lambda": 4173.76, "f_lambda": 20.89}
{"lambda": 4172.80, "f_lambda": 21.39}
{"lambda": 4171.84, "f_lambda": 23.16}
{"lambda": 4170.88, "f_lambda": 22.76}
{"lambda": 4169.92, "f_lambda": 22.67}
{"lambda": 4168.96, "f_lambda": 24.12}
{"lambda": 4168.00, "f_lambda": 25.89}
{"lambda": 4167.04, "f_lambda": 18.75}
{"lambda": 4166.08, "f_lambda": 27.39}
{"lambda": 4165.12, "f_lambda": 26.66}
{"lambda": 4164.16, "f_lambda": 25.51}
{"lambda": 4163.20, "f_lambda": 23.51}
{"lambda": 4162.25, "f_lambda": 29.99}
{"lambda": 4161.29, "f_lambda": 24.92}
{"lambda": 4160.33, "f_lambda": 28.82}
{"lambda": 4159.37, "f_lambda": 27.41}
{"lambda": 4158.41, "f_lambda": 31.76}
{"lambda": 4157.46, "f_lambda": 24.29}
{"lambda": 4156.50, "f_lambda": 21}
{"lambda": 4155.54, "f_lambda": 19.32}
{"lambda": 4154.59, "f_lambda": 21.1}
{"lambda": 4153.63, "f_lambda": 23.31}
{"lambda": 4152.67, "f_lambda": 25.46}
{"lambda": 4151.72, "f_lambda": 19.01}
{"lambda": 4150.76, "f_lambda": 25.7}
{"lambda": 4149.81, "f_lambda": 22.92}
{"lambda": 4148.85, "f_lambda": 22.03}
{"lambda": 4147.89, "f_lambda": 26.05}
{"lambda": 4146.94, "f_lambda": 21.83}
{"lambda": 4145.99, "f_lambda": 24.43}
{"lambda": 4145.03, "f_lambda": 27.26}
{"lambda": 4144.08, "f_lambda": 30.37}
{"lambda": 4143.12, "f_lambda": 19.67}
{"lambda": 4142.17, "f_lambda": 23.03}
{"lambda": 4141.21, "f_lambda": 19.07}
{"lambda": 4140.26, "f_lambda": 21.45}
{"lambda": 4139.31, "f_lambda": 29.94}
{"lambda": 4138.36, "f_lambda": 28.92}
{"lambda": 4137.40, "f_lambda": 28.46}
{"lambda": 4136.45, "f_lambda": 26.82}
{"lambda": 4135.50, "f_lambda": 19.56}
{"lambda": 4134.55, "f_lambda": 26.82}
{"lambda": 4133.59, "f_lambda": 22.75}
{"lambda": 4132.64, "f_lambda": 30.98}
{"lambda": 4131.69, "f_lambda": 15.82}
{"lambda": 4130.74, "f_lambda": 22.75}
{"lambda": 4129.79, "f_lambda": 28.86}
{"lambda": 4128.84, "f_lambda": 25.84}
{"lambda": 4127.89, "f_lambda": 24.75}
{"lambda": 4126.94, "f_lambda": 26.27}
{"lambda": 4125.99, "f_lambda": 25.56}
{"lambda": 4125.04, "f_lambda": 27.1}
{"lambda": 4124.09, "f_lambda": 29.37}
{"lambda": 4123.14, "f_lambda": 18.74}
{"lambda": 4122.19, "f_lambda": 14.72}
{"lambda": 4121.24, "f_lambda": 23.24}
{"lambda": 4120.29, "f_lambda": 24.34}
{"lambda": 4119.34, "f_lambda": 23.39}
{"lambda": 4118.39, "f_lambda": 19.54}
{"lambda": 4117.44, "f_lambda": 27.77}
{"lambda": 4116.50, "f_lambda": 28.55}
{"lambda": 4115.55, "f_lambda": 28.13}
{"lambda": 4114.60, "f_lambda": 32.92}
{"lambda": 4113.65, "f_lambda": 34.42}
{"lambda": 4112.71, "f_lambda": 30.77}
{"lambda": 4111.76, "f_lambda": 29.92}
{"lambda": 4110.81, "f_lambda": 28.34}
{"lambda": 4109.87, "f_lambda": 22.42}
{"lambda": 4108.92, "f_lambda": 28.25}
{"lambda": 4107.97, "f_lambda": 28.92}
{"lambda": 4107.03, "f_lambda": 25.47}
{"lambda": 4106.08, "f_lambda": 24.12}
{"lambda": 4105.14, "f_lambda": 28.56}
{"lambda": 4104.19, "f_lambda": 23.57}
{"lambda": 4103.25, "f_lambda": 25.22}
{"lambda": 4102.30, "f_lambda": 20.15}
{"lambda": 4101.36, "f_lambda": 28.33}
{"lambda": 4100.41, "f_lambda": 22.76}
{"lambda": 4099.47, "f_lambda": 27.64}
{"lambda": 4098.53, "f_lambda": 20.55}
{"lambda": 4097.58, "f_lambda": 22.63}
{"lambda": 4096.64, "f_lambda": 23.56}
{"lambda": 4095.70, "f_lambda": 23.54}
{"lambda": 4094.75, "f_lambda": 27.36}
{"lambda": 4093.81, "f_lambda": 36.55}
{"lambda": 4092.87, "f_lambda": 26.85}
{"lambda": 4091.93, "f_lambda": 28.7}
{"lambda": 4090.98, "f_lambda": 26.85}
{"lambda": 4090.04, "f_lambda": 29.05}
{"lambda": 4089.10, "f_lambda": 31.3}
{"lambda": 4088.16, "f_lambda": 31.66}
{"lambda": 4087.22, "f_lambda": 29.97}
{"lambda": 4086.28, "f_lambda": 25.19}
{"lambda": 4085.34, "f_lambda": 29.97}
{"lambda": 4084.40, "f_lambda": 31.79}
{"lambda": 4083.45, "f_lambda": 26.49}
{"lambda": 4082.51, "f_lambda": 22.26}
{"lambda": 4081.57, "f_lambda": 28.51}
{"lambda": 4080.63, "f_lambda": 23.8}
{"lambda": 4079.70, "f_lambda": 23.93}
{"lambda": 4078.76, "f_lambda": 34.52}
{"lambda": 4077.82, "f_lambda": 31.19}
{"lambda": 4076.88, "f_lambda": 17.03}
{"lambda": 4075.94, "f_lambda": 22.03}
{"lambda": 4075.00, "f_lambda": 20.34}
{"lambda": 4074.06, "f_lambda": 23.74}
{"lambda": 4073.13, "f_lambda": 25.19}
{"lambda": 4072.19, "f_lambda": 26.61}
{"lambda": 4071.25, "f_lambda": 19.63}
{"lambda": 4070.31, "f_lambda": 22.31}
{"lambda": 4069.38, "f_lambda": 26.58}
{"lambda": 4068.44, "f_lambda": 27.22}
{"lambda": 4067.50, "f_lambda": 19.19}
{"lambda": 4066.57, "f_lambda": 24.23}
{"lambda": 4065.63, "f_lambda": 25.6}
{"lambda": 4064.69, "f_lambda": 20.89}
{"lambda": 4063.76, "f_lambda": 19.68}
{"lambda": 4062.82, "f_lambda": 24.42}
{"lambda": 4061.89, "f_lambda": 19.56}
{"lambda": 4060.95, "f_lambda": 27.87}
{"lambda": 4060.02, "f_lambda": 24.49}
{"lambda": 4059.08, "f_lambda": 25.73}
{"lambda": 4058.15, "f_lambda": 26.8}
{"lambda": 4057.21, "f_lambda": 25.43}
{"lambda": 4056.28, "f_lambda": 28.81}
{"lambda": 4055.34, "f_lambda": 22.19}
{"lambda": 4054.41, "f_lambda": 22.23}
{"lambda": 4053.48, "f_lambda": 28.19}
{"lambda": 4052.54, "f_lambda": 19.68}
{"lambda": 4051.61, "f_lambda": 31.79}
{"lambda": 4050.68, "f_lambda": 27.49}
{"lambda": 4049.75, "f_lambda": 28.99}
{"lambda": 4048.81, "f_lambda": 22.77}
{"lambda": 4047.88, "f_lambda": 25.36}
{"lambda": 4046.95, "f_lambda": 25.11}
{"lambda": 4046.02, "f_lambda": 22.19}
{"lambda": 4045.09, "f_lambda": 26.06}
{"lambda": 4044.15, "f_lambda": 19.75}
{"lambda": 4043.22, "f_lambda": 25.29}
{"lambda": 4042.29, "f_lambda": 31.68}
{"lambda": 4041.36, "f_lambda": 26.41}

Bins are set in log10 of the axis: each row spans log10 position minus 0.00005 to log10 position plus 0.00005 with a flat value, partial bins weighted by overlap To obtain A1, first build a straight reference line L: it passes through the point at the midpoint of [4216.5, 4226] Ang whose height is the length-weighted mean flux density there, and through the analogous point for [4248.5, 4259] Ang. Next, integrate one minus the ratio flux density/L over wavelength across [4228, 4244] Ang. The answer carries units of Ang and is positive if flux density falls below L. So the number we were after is -2.0 Ang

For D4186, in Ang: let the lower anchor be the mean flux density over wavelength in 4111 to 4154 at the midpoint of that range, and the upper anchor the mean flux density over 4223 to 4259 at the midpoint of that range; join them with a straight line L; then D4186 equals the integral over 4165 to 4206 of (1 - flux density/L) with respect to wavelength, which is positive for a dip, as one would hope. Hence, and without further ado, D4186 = 1.5 Ang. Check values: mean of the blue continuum 25.1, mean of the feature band 25.9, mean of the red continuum 28.7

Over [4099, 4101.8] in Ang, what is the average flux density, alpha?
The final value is 26.2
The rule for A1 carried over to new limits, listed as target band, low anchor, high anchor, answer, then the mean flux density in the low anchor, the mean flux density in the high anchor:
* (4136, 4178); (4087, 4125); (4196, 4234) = 3.4 Ang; 26.4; 26.8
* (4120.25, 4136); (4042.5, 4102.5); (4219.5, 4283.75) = 1.4 Ang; 25.5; 28.4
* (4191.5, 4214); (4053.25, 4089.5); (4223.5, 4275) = 0.2 Ang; 25.3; 29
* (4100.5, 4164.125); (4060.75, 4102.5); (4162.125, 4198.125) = 0.8 Ang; 25.5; 25.6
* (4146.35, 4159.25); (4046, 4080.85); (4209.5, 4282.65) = 1.4 Ang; 24.6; 28.4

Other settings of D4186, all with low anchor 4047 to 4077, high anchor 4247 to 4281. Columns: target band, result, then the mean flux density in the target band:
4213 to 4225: 1.0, 25.6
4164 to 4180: 1.6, 24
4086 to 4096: -1.6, 29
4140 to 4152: 1.3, 23.4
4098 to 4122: -0.8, 26.1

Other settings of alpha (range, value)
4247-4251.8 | 29.7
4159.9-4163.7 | 26.8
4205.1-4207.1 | 27.8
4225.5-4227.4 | 24.2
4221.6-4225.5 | 22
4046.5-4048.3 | 25.3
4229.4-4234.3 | 27.6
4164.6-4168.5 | 24.7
